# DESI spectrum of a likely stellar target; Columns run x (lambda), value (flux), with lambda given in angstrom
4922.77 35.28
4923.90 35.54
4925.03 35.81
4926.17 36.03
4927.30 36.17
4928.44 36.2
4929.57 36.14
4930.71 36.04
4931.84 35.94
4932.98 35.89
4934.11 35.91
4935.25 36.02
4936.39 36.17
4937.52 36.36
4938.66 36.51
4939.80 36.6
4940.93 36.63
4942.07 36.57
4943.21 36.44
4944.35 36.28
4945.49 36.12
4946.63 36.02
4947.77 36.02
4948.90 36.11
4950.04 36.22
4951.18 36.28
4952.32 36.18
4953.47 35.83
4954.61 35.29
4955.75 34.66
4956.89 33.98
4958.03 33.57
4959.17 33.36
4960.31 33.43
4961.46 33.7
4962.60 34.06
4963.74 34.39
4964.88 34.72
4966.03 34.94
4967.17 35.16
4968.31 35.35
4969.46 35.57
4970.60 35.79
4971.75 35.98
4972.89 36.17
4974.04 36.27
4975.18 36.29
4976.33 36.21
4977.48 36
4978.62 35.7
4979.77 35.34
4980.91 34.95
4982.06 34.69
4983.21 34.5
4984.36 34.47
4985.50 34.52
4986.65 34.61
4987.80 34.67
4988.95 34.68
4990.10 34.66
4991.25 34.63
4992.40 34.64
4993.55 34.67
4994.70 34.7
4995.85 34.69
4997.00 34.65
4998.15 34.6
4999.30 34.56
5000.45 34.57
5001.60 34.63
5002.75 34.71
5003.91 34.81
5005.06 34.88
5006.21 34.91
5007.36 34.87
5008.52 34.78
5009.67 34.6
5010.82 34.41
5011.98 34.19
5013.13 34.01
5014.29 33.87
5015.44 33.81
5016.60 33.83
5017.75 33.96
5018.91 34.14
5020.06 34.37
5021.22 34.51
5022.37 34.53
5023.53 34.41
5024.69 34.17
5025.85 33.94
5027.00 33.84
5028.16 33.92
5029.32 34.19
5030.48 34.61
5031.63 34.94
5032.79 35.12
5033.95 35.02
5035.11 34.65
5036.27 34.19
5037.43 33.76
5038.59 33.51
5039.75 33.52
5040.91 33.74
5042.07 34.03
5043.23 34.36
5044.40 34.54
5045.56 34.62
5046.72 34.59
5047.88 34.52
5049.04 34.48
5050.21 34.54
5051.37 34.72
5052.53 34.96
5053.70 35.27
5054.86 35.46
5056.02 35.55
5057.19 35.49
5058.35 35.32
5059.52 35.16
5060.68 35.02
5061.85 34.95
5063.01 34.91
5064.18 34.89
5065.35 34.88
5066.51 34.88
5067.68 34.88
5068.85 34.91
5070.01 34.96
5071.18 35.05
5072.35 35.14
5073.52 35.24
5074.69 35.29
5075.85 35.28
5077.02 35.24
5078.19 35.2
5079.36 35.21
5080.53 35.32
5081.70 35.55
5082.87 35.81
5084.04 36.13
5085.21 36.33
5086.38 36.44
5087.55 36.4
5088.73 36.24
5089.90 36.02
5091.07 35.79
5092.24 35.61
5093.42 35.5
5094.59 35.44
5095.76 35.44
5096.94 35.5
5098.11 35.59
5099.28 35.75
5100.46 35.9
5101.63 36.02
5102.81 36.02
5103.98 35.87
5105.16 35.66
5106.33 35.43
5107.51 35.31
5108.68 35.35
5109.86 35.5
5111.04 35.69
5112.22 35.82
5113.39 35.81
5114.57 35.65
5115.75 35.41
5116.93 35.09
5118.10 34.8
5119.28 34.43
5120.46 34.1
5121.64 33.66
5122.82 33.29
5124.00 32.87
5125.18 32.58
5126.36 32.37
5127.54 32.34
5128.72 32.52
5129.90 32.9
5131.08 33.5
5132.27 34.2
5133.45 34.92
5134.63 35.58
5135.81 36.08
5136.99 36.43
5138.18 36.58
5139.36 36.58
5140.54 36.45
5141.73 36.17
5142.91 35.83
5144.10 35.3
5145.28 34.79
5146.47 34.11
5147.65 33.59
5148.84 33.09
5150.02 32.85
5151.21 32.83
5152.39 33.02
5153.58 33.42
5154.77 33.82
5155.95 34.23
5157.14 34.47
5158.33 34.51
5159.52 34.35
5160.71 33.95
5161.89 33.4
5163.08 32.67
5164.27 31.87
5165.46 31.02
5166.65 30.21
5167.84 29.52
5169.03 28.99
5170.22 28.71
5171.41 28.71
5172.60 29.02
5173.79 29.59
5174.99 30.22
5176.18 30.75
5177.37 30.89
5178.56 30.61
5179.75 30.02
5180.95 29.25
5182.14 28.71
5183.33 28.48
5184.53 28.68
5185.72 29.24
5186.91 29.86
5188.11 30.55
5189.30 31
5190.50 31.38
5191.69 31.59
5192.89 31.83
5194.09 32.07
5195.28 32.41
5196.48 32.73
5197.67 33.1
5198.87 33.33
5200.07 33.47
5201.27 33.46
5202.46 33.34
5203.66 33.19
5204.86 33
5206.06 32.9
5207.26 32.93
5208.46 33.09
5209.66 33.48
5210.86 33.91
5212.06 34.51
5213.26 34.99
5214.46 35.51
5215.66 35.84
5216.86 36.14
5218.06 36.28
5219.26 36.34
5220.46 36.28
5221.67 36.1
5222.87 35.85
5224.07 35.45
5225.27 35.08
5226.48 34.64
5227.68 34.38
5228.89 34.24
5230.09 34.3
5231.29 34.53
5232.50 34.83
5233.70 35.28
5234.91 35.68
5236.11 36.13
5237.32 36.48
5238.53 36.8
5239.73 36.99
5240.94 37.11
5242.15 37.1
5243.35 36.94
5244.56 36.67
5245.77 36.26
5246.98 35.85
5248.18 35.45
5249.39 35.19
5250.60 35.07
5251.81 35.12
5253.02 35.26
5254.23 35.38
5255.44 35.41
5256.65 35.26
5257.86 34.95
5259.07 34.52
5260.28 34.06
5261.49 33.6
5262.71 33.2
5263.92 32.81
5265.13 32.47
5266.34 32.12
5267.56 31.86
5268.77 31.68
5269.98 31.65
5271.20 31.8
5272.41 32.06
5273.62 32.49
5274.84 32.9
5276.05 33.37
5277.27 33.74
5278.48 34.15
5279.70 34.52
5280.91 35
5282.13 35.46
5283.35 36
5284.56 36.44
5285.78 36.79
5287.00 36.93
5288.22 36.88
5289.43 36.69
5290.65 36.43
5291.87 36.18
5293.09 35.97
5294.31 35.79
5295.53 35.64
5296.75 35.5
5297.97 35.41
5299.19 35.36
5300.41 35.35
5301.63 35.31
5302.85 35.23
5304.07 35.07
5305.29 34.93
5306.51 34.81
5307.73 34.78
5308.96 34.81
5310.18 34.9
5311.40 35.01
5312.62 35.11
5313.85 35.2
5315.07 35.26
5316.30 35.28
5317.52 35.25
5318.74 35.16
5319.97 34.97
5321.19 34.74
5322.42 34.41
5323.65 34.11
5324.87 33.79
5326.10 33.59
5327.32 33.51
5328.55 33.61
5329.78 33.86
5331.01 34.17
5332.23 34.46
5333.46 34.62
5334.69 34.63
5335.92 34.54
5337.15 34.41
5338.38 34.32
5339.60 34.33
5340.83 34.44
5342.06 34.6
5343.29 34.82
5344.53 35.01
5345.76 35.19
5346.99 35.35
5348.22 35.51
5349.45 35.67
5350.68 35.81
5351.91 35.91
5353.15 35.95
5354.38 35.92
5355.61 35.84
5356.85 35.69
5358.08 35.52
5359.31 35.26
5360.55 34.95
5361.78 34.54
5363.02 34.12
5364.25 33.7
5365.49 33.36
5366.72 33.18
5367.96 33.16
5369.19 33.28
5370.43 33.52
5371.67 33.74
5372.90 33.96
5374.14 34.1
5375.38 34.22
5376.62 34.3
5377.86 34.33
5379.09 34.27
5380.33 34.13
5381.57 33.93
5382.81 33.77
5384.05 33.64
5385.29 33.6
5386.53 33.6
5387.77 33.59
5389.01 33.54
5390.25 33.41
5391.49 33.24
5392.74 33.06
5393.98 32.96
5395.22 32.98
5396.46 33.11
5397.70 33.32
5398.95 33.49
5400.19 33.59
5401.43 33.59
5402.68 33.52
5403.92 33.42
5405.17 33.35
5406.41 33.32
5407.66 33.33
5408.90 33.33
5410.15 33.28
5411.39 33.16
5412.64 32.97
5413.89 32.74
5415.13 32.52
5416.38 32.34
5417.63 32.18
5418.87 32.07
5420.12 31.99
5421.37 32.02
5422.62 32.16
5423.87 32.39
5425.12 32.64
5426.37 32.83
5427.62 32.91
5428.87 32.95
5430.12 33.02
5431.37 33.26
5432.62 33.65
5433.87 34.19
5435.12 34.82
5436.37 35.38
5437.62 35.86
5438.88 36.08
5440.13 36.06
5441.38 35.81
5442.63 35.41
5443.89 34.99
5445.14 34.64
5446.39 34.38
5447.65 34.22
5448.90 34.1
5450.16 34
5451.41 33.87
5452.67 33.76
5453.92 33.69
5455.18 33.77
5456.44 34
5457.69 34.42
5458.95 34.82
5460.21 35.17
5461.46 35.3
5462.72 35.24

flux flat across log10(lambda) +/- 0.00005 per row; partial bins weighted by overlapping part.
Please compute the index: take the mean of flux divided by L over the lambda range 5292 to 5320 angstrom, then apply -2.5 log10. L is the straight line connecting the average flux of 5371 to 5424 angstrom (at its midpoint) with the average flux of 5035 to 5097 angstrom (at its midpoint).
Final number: -0.046 mag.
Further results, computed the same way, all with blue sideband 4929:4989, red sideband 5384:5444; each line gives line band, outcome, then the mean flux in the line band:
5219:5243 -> -0.04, 35.7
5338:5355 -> -0.05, 35.2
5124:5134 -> 0.05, 33.1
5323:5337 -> -0.01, 34.1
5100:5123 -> -0.01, 35.3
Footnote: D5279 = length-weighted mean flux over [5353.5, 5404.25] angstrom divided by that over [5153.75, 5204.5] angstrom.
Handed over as 1.08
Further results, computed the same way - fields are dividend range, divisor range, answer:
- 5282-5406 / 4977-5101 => 0.99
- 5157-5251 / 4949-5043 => 0.96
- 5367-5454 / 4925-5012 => 0.95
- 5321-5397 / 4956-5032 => 0.99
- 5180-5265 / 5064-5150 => 0.97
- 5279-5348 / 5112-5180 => 1.05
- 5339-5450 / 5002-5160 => 0.98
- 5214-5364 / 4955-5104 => 1.00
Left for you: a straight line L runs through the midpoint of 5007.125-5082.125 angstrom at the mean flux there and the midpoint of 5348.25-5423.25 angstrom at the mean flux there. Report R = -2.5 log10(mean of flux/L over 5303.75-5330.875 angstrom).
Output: -0.022 mag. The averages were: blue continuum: 34.6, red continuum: 33.8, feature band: 34.6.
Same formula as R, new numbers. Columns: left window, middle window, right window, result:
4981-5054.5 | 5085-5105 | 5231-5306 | -0.04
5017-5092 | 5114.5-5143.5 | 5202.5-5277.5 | 0.01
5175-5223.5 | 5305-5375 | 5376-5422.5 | -0.05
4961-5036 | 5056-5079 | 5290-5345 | -0.01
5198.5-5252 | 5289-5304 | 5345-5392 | -0.03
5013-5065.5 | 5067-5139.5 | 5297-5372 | -0.02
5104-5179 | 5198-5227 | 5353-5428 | -0.03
